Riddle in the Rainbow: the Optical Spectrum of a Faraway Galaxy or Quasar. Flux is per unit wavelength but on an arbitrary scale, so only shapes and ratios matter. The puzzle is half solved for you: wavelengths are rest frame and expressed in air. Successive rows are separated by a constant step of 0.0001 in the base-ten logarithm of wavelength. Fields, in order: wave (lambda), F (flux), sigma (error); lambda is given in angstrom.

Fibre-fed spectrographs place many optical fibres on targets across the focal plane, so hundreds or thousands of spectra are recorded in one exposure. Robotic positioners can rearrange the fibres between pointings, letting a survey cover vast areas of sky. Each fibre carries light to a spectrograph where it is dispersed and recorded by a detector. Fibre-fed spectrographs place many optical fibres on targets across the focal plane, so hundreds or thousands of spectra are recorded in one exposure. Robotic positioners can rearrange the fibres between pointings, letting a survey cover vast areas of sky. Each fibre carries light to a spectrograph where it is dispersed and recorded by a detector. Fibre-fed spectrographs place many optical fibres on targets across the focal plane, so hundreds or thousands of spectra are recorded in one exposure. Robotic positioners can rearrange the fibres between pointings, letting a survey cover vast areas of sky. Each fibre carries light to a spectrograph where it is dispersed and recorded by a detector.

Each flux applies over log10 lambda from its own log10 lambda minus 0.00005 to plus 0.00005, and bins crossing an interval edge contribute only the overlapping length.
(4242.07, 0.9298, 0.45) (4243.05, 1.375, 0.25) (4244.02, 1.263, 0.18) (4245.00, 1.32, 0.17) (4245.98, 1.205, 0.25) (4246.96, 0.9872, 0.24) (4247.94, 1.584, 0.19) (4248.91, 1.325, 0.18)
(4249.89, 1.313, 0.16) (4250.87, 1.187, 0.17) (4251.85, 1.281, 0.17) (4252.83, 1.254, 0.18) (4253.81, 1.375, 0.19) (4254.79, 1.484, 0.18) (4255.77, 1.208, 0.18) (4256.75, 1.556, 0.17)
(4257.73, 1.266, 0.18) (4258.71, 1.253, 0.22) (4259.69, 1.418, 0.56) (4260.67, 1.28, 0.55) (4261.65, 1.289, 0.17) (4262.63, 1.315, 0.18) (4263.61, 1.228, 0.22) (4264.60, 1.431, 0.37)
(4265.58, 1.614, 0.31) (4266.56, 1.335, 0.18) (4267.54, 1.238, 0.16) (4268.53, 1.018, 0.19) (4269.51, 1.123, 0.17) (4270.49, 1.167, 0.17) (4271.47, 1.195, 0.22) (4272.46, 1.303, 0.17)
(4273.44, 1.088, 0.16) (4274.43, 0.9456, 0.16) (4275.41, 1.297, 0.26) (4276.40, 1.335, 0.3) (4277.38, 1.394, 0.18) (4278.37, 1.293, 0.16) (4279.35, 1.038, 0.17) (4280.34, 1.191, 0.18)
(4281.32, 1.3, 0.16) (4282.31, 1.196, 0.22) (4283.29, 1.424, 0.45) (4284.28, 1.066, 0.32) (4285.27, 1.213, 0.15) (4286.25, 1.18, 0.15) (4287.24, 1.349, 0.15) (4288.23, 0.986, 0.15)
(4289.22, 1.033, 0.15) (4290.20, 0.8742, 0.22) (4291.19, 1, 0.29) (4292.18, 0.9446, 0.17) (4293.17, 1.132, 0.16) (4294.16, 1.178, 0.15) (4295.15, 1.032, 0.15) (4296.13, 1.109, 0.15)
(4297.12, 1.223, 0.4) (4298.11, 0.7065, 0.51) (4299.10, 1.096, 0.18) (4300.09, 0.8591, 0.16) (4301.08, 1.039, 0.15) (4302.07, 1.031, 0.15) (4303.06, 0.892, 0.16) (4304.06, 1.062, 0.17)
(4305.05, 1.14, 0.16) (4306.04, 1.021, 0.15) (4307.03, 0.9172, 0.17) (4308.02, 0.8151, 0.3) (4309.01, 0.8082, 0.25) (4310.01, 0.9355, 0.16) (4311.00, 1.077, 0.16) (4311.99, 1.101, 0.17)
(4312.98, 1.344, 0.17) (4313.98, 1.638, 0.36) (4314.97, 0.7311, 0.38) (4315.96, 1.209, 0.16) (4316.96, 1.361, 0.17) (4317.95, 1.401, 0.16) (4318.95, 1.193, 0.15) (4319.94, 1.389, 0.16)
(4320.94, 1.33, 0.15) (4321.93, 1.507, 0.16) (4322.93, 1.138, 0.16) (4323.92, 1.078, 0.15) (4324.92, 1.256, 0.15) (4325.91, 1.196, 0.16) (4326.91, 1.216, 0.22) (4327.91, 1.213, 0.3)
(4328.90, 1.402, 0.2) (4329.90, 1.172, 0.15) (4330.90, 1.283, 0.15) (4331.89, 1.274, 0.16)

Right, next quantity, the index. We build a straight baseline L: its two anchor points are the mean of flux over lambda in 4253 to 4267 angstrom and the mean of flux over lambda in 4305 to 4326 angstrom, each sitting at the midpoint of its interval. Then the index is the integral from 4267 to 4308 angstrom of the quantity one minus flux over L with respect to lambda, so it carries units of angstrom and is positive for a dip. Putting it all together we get 5.0 angstrom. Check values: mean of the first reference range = 1.36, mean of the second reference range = 1.16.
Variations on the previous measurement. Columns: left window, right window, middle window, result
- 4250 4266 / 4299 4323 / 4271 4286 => 0.43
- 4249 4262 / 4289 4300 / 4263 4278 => -0.52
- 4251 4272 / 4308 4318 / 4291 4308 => 2.30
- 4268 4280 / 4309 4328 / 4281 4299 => 1.33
